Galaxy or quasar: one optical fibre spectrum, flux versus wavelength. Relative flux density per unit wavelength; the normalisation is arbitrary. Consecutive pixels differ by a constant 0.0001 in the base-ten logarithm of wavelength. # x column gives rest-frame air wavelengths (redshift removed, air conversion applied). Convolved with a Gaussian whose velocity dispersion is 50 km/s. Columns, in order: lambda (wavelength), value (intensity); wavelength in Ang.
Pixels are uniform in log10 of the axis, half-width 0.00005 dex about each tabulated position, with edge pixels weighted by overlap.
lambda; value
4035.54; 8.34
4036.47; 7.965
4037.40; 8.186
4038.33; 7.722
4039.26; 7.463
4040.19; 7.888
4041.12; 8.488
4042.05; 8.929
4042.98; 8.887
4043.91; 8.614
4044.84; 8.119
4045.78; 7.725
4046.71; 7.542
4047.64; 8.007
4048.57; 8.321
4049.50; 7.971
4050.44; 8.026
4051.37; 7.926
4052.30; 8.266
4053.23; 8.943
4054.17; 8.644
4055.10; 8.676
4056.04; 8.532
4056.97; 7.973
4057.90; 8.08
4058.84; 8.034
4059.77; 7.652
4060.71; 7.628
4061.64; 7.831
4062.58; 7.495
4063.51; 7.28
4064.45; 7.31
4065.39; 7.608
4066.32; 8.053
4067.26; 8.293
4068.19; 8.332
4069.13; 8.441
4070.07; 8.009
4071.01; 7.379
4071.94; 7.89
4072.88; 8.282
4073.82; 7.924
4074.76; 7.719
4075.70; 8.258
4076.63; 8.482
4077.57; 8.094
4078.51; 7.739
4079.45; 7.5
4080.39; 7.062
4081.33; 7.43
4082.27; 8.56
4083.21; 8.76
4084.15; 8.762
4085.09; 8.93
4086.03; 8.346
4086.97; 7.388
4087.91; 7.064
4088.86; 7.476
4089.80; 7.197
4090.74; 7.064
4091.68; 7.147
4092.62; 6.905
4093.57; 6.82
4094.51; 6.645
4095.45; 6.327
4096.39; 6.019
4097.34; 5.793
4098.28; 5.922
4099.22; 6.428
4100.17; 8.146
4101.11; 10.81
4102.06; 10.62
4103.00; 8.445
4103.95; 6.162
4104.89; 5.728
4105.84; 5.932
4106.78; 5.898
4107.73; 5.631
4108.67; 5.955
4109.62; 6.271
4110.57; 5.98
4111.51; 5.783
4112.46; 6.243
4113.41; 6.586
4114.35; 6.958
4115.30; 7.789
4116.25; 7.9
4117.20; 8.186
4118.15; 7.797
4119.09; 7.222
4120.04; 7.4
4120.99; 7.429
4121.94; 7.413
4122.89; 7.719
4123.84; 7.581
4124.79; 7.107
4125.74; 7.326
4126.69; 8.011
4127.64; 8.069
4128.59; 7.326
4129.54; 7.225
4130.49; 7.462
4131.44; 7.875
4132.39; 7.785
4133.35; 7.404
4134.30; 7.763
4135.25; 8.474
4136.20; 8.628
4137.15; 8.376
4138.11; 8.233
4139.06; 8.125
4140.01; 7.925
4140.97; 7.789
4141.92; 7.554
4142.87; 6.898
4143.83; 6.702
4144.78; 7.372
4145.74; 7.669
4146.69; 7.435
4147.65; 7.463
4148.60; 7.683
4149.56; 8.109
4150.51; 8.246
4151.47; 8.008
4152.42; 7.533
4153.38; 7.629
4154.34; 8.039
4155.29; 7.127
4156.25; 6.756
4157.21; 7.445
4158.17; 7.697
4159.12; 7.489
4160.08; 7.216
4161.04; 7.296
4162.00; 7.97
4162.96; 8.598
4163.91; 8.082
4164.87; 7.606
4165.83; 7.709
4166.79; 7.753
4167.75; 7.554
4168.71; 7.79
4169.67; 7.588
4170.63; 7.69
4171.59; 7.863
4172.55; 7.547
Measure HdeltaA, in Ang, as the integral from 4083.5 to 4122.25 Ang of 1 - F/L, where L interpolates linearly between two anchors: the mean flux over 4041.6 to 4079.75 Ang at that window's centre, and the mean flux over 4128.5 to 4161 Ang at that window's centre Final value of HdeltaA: 3.5 Ang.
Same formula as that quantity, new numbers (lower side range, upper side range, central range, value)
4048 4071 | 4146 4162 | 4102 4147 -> 2.3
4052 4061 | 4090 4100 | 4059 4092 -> -2.0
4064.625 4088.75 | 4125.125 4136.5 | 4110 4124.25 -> 1.1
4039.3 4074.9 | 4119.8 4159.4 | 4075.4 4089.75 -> 0.0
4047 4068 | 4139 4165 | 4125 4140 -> -0.3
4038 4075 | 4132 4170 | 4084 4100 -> 1.7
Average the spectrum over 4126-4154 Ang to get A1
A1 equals 7.75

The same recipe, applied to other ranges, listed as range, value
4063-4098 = 7.62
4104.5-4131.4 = 7.02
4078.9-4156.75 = 7.42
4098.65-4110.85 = 7.08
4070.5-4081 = 7.84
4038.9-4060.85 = 8.19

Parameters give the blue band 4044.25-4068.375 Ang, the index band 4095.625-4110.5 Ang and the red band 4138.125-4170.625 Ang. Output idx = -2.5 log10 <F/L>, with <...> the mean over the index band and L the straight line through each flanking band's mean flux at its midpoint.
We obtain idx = 0.142 mag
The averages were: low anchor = 8.01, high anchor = 7.64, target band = 6.88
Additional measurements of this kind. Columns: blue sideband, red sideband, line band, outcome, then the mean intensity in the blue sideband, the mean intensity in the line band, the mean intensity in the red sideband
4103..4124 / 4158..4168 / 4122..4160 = -0.05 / 6.82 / 7.66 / 7.73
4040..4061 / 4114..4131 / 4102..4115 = 0.19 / 8.22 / 6.48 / 7.56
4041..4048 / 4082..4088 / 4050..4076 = 0.04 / 8.28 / 8.02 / 8.33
